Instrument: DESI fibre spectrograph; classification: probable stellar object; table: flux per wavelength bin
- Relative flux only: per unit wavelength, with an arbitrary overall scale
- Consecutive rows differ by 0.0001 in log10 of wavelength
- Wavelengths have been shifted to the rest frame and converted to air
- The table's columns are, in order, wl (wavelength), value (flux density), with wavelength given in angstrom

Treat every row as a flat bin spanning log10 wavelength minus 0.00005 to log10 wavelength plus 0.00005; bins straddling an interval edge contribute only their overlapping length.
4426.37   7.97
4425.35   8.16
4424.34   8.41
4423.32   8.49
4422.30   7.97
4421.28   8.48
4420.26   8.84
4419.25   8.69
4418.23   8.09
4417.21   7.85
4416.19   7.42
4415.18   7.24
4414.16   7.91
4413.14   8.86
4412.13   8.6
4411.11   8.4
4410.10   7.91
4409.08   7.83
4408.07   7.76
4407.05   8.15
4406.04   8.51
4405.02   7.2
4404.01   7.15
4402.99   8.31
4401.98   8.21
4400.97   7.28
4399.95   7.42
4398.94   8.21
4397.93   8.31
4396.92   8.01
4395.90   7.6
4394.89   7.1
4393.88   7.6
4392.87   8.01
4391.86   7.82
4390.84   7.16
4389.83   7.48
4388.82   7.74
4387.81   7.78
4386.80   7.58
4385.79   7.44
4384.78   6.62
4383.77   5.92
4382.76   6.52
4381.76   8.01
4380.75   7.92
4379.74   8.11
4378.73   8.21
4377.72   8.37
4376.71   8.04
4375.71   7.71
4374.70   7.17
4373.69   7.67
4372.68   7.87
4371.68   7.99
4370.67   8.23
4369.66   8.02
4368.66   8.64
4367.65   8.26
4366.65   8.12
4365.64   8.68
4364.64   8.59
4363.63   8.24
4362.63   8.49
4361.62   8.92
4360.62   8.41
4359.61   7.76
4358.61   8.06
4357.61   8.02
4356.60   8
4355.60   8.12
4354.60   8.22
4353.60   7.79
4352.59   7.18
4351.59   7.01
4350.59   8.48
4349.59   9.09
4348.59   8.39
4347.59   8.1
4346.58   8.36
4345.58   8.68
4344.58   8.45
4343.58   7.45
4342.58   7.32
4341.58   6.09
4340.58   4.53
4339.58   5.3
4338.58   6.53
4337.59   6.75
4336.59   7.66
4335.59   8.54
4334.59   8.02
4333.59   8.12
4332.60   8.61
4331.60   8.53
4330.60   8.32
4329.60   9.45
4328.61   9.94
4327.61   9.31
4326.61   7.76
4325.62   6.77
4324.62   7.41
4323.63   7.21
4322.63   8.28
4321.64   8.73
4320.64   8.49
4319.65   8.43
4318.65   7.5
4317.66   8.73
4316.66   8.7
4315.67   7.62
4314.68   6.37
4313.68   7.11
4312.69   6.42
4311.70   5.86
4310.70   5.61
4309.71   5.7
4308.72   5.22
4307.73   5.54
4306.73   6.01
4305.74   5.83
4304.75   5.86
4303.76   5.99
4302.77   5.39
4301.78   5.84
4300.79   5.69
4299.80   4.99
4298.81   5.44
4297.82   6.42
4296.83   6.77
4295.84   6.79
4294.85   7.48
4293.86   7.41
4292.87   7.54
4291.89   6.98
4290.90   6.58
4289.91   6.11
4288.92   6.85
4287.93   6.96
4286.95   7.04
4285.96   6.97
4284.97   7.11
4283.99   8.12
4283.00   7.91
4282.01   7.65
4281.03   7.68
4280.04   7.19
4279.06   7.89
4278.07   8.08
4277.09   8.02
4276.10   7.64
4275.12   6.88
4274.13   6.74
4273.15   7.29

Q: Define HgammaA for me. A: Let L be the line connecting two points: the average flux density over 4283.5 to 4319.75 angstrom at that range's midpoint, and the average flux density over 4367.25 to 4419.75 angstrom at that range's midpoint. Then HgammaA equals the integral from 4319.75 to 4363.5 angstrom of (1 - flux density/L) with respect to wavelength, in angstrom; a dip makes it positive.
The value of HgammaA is -5.0 angstrom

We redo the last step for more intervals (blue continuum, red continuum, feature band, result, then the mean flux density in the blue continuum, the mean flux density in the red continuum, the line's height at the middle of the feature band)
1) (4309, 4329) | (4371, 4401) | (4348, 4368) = -1.6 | 7.56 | 7.63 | 7.6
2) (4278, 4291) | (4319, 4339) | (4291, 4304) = 2.0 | 7.29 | 8.15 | 7.54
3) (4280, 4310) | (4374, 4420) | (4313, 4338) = -4.3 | 6.54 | 7.77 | 6.91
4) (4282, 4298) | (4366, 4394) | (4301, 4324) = 1.5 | 7.09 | 7.72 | 7.25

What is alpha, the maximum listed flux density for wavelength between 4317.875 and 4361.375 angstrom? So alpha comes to 9.94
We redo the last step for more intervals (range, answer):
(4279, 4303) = 8.12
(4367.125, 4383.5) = 8.64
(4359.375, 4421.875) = 8.92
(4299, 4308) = 6.01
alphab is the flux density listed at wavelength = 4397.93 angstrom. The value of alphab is 8.31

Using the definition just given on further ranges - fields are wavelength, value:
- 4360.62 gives 8.41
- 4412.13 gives 8.6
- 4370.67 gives 8.23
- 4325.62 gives 6.77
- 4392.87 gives 8.01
